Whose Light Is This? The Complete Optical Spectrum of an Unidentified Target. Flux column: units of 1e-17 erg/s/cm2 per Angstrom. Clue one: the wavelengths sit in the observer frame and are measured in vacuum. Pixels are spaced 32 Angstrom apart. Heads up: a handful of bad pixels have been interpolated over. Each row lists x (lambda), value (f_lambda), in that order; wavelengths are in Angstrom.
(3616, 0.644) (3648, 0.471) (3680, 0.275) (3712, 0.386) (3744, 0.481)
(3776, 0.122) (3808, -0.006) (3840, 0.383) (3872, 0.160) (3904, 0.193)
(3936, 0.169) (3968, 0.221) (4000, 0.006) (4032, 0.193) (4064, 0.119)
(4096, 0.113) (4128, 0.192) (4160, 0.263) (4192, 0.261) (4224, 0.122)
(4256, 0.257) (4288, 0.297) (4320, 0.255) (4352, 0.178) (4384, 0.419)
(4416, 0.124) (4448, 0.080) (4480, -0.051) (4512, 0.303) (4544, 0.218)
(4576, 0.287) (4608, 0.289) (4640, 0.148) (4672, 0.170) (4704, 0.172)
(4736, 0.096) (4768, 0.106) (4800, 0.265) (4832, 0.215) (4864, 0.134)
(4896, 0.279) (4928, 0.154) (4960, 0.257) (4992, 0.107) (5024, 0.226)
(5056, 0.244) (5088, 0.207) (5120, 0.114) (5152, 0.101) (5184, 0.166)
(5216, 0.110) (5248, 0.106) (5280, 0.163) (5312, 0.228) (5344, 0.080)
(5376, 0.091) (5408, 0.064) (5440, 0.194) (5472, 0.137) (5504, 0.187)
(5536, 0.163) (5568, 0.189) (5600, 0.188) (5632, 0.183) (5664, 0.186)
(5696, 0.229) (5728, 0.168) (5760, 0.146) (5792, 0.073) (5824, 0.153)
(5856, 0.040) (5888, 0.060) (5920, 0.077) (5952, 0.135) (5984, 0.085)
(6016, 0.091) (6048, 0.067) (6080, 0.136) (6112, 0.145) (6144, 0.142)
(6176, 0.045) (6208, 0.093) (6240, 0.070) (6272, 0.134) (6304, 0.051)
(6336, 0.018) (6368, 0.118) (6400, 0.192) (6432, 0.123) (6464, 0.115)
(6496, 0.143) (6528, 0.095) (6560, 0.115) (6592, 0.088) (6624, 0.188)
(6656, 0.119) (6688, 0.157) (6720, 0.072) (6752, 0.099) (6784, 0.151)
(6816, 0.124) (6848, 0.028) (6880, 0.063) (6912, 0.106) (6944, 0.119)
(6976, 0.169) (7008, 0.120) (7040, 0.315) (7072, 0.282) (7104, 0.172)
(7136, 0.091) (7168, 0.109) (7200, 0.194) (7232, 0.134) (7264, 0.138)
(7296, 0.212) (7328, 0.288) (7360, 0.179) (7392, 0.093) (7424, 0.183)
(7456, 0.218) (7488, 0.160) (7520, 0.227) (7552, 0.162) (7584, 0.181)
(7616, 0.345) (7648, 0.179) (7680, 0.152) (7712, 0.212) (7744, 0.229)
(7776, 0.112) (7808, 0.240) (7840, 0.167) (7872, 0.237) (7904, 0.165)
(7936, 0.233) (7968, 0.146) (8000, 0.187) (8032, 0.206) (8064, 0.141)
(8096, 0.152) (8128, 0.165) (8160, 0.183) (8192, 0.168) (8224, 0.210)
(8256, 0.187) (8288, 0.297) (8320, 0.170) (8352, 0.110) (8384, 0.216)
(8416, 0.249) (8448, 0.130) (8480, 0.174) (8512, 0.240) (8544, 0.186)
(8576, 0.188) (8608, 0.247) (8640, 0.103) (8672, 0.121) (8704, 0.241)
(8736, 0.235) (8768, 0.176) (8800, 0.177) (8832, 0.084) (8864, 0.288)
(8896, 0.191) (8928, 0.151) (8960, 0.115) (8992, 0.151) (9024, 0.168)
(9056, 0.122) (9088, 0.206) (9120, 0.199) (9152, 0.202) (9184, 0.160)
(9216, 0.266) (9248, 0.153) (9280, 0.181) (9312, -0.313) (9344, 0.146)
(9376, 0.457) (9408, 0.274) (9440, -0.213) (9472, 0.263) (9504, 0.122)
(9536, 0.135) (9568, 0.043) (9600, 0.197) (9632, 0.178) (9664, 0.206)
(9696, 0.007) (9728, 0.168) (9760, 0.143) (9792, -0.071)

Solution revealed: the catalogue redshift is 0.892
